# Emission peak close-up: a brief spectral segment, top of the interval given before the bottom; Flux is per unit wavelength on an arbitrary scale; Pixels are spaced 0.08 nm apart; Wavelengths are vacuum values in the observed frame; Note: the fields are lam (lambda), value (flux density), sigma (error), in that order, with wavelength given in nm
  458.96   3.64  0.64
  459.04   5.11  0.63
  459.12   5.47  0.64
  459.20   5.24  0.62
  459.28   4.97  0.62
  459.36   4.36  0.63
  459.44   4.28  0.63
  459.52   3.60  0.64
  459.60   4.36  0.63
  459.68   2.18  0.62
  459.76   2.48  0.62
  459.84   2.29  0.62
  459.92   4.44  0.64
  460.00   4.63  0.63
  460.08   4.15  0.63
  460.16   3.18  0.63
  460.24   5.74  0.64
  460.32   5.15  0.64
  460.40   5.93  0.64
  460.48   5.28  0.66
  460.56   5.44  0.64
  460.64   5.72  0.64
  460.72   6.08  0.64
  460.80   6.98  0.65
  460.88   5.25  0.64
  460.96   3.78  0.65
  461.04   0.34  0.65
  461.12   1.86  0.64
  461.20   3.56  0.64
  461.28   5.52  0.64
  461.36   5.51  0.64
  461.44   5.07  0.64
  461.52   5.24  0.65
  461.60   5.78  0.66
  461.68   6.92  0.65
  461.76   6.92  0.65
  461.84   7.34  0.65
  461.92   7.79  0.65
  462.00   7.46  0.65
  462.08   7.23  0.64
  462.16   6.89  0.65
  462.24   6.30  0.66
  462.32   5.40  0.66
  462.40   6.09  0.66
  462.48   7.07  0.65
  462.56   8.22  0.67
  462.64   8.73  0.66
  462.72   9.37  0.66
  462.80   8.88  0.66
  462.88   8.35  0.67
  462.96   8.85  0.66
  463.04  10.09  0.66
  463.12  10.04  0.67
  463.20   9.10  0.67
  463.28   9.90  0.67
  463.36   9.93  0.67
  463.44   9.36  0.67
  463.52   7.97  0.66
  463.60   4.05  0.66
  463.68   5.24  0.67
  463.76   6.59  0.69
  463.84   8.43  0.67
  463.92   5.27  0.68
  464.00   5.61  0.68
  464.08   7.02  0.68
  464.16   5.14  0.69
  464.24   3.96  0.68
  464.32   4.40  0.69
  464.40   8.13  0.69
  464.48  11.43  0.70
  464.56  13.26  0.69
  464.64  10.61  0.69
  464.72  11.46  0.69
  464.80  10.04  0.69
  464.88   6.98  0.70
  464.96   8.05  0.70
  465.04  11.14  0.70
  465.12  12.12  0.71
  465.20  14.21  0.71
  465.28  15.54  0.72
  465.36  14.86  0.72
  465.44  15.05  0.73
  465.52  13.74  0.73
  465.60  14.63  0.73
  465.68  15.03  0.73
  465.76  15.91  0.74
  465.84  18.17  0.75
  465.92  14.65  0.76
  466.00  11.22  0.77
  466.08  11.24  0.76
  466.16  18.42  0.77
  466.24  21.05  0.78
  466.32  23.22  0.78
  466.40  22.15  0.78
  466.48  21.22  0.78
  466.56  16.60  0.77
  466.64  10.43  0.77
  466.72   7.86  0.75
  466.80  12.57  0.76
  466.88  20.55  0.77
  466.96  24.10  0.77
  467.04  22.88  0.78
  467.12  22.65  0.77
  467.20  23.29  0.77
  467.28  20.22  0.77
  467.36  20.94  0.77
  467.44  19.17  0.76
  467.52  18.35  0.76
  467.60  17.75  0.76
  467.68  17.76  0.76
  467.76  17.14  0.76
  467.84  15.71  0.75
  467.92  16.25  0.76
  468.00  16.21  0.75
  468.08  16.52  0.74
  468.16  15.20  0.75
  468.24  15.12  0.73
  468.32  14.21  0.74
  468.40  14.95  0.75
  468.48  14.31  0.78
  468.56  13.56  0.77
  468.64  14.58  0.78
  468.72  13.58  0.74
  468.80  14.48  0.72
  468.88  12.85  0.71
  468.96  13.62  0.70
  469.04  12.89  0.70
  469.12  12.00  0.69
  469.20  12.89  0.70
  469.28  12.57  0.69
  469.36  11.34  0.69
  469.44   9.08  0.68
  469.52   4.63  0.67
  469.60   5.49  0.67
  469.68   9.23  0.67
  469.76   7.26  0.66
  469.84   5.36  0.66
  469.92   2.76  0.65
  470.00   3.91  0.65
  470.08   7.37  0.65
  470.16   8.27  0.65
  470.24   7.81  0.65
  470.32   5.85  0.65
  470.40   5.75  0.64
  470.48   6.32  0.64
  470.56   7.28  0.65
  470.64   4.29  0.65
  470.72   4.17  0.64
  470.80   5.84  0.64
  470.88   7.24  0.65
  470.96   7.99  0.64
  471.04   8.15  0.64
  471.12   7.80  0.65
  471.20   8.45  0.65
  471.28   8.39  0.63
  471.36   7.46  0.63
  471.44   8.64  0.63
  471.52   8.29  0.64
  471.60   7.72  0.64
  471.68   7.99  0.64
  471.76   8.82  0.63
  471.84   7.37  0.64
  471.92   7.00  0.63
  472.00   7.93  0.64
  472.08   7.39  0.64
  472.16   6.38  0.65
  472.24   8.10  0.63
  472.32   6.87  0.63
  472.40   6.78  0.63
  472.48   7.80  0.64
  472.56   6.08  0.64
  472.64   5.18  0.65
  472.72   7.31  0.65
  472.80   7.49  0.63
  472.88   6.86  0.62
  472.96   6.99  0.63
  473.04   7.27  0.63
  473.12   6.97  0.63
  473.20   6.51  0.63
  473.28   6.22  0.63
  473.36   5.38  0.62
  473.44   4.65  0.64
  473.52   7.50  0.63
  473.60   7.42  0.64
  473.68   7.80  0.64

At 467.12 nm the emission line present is Ly-alpha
